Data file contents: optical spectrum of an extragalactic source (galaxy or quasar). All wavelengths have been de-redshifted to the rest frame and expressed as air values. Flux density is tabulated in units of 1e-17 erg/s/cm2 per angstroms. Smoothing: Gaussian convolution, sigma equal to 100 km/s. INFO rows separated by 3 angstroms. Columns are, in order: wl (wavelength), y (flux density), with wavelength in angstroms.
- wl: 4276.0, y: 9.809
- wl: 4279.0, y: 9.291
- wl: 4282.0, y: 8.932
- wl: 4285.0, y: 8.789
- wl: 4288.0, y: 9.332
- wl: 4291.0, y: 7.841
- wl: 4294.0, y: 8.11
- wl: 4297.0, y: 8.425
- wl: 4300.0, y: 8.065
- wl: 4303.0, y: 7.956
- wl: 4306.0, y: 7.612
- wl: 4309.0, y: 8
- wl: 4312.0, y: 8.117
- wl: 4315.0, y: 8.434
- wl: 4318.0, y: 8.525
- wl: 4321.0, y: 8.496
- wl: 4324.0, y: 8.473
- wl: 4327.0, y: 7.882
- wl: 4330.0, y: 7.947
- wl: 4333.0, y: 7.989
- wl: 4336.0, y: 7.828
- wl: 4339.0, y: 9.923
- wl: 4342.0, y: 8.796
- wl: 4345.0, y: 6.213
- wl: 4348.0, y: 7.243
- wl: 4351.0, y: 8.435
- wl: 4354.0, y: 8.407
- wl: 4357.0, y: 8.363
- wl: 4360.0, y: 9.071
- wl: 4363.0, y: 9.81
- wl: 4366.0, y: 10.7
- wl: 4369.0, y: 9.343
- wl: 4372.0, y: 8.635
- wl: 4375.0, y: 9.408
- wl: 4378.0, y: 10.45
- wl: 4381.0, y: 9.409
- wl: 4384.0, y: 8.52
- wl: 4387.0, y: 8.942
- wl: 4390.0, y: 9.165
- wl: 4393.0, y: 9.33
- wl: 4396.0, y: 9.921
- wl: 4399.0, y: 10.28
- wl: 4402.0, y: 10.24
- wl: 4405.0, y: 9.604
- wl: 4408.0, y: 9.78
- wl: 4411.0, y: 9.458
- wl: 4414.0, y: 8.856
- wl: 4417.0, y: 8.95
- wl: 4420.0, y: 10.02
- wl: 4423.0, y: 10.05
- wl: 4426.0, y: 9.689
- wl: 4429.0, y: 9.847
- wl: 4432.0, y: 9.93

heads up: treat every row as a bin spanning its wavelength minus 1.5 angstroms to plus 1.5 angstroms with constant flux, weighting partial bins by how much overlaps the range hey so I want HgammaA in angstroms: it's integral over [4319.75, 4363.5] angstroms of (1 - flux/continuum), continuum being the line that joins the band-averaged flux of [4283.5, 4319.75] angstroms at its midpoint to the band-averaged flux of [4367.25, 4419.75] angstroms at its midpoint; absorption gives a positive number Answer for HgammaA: 2.5 angstroms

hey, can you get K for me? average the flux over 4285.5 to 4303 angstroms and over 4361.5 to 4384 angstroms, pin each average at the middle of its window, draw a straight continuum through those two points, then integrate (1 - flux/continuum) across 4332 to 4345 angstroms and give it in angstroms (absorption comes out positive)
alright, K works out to 1.0 angstroms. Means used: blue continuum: 8.35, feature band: 8.38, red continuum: 9.6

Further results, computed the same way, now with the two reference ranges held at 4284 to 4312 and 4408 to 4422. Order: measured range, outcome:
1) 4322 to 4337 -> 0.9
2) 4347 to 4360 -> 0.8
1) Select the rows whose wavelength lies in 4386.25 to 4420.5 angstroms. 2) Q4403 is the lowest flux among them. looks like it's 8.856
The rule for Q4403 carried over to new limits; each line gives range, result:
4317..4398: 6.213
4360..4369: 9.071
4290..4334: 7.612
